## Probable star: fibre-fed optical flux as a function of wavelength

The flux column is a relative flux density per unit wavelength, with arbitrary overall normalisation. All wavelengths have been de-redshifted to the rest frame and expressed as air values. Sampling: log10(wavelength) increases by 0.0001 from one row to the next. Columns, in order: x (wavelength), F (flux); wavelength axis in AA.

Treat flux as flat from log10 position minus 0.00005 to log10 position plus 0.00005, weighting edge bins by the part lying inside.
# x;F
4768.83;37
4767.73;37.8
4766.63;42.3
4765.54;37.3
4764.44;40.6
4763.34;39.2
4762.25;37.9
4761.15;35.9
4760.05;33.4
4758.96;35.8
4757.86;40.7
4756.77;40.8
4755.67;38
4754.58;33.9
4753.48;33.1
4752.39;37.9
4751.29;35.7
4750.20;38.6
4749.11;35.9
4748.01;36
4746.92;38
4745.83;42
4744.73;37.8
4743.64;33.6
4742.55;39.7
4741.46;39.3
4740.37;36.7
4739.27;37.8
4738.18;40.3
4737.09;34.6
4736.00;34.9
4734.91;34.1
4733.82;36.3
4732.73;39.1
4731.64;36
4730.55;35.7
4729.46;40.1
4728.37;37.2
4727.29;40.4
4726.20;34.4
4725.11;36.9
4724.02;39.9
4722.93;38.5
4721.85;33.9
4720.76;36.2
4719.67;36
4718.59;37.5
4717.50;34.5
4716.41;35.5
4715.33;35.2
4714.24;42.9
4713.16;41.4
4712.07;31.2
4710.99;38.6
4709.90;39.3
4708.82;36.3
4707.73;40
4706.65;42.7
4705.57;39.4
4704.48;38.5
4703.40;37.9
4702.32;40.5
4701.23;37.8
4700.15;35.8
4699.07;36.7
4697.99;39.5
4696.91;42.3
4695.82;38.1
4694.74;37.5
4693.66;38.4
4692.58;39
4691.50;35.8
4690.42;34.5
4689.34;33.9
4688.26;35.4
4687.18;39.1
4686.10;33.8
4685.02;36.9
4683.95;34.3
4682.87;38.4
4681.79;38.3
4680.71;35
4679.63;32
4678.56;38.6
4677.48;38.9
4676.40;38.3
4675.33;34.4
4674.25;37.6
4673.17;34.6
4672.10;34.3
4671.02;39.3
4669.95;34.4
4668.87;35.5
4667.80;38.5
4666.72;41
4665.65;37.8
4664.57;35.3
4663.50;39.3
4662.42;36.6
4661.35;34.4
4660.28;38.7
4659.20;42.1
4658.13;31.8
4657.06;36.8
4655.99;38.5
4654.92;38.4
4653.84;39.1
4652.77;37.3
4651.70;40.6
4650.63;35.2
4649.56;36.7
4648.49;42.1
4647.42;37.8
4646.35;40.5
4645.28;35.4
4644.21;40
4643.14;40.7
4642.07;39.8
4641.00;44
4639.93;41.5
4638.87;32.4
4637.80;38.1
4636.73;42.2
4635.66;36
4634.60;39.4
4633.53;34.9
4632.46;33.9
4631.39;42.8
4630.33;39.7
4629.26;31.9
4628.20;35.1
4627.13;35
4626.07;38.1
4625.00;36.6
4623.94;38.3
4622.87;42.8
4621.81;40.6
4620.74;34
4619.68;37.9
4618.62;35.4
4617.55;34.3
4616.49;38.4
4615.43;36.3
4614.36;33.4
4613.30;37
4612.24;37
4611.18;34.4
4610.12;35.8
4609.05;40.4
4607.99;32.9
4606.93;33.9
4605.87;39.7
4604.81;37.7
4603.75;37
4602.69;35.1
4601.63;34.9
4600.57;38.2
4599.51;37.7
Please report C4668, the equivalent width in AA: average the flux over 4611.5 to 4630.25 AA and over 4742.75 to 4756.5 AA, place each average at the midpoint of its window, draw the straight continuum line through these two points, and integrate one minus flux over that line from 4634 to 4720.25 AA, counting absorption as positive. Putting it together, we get -2.18 AA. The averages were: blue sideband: 36.6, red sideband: 36.9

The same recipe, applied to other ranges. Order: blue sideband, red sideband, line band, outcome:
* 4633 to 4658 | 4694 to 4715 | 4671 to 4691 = 1.3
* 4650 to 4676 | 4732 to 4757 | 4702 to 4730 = -0.6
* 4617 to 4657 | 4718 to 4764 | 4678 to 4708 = 0.0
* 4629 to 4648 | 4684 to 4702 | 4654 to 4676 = 0.5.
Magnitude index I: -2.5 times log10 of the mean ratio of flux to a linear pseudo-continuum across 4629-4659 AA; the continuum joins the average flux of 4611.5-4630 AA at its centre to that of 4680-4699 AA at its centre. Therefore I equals -0.04 mag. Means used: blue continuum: 36.6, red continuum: 37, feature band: 38.2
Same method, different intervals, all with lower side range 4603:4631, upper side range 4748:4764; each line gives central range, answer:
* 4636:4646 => -0.073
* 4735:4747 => -0.019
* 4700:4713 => -0.043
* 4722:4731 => -0.026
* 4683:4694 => 0.019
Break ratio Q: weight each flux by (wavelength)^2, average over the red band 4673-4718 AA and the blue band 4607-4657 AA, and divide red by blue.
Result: 1.02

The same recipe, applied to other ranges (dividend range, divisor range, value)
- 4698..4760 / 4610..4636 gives 1.06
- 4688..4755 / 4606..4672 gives 1.03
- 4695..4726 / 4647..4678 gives 1.03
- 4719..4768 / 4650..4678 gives 1.04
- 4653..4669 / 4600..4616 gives 1.06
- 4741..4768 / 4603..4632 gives 1.08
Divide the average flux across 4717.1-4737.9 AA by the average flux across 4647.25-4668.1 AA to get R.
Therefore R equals 1.0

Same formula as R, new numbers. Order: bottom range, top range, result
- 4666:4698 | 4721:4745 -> 1.01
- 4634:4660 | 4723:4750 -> 0.97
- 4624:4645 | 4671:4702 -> 0.97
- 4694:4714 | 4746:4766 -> 0.97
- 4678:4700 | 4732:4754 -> 1.01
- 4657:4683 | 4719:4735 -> 1.01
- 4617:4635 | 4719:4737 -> 0.99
